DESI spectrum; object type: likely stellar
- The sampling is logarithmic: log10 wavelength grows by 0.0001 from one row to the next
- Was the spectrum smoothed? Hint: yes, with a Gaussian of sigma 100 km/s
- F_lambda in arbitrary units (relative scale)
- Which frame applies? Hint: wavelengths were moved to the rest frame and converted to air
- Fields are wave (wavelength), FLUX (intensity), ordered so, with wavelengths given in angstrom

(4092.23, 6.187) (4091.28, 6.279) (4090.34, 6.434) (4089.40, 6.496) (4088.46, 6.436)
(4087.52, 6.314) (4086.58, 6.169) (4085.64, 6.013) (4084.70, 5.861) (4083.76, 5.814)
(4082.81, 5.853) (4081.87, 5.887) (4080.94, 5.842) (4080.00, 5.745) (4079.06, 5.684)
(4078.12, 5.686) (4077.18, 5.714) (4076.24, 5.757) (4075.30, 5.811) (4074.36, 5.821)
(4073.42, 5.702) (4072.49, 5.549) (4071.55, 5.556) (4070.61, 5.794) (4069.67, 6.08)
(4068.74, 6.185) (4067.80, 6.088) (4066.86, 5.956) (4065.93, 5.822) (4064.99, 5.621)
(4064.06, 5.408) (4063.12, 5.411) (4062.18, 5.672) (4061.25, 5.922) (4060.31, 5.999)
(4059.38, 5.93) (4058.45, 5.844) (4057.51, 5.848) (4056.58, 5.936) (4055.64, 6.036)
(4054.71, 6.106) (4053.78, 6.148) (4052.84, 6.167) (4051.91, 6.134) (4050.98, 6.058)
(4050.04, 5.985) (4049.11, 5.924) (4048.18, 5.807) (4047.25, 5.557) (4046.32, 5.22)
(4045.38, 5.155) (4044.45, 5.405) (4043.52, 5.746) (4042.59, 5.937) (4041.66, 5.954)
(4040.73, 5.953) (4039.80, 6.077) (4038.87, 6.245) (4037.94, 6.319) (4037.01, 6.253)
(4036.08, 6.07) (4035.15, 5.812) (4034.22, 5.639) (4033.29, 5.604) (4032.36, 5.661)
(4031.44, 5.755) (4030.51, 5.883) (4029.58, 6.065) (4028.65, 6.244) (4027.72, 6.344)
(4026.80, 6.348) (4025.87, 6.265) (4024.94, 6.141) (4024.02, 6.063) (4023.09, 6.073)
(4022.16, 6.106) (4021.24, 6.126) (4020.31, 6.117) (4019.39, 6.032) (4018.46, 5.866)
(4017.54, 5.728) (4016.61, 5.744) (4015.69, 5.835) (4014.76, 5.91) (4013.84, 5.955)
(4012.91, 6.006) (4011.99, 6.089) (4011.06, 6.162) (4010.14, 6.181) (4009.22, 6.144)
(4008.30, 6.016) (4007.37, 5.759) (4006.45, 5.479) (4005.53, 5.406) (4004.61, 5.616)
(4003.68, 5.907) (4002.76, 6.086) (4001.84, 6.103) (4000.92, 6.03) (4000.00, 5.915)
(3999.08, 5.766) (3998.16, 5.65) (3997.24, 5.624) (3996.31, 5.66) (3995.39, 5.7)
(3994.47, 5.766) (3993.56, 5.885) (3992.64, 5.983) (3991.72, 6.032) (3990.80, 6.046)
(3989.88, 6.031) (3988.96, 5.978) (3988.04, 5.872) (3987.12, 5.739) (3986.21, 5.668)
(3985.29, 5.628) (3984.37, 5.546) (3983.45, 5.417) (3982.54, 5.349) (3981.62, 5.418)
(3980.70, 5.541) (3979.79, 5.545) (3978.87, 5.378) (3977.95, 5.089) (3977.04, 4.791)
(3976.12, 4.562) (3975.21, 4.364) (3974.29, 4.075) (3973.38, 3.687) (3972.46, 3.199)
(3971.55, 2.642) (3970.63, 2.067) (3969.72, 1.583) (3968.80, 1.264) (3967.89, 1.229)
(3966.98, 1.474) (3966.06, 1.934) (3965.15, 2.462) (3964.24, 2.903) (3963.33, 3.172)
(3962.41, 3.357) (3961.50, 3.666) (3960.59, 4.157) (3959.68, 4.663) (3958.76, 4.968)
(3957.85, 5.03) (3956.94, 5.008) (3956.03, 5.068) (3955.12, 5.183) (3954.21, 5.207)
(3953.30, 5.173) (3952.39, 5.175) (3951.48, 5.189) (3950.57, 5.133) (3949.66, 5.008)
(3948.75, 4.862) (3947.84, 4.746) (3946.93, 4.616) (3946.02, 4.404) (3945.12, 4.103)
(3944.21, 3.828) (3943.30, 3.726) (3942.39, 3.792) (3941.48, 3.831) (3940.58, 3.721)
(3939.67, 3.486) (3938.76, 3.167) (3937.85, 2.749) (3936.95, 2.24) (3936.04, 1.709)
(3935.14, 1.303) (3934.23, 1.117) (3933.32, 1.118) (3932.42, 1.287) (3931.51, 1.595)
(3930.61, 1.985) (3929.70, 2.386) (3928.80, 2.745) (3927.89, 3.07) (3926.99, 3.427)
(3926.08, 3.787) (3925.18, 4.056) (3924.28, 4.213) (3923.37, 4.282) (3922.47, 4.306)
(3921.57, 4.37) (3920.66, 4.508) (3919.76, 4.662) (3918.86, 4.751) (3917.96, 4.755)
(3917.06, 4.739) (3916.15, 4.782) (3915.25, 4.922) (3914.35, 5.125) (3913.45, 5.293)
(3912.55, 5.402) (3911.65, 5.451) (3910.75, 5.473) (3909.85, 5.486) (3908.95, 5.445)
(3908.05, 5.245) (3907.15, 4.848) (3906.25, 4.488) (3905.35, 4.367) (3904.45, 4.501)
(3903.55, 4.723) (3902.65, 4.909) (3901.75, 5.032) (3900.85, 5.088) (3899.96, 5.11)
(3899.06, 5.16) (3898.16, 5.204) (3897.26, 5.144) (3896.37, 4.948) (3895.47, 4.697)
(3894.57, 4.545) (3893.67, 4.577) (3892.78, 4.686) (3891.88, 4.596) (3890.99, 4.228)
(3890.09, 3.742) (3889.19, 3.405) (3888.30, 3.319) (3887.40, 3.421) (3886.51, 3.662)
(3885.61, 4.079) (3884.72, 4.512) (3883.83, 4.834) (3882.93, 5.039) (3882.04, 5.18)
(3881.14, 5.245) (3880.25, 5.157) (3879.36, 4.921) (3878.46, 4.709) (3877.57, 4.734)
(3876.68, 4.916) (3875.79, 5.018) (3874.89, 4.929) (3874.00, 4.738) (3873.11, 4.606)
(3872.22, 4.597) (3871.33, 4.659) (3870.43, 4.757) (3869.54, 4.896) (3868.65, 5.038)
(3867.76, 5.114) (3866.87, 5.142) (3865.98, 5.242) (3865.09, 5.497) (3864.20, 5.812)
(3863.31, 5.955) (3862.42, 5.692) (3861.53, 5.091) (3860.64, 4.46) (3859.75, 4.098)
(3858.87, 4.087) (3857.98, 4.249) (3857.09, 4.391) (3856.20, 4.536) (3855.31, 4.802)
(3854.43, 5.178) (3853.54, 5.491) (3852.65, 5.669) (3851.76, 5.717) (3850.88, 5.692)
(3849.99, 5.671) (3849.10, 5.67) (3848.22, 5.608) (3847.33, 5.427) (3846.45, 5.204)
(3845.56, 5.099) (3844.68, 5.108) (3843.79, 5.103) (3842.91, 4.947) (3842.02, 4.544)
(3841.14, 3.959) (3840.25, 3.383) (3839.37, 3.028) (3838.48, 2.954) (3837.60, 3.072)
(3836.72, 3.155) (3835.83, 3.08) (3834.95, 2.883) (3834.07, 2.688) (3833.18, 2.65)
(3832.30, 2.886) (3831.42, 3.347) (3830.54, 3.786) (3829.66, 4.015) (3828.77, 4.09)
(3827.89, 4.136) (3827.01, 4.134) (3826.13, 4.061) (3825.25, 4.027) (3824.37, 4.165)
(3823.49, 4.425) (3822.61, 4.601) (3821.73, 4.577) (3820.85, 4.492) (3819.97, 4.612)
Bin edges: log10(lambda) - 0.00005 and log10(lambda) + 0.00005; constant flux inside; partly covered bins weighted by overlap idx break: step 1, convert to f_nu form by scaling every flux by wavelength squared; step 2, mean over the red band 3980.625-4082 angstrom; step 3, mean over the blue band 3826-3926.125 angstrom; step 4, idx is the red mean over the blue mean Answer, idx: 1.37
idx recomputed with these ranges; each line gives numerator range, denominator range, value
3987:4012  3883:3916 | 1.31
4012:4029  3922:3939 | 2.39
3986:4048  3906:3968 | 1.56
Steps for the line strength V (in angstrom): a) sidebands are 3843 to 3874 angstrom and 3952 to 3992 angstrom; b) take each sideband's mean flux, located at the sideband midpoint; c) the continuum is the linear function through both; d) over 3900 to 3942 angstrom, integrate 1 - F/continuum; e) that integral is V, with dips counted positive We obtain 7.0 angstrom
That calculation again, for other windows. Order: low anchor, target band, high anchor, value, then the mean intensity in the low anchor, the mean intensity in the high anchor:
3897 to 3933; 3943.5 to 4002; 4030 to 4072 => 4.4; 4.38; 5.86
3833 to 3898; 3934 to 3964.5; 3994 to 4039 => 7.7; 4.62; 5.94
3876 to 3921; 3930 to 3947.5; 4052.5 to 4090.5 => 7.6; 4.76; 5.9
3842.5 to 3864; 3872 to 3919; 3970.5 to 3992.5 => 3.1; 5.13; 5.04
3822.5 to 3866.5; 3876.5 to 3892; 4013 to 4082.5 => 1.0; 4.45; 5.89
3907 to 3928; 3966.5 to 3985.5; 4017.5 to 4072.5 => 4.7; 4.71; 5.92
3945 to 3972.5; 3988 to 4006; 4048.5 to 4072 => -4.9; 3.83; 5.9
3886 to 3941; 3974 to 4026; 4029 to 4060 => -4.7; 4.04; 5.89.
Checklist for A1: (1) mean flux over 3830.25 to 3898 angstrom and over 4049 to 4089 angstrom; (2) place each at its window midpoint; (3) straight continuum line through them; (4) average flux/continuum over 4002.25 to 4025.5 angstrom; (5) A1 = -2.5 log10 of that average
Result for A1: -0.08 mag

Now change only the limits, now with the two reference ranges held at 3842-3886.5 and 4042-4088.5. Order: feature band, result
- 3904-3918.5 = 0.04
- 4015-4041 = -0.06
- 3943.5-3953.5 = 0.14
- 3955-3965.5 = 0.29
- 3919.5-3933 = 0.49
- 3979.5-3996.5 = -0.04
